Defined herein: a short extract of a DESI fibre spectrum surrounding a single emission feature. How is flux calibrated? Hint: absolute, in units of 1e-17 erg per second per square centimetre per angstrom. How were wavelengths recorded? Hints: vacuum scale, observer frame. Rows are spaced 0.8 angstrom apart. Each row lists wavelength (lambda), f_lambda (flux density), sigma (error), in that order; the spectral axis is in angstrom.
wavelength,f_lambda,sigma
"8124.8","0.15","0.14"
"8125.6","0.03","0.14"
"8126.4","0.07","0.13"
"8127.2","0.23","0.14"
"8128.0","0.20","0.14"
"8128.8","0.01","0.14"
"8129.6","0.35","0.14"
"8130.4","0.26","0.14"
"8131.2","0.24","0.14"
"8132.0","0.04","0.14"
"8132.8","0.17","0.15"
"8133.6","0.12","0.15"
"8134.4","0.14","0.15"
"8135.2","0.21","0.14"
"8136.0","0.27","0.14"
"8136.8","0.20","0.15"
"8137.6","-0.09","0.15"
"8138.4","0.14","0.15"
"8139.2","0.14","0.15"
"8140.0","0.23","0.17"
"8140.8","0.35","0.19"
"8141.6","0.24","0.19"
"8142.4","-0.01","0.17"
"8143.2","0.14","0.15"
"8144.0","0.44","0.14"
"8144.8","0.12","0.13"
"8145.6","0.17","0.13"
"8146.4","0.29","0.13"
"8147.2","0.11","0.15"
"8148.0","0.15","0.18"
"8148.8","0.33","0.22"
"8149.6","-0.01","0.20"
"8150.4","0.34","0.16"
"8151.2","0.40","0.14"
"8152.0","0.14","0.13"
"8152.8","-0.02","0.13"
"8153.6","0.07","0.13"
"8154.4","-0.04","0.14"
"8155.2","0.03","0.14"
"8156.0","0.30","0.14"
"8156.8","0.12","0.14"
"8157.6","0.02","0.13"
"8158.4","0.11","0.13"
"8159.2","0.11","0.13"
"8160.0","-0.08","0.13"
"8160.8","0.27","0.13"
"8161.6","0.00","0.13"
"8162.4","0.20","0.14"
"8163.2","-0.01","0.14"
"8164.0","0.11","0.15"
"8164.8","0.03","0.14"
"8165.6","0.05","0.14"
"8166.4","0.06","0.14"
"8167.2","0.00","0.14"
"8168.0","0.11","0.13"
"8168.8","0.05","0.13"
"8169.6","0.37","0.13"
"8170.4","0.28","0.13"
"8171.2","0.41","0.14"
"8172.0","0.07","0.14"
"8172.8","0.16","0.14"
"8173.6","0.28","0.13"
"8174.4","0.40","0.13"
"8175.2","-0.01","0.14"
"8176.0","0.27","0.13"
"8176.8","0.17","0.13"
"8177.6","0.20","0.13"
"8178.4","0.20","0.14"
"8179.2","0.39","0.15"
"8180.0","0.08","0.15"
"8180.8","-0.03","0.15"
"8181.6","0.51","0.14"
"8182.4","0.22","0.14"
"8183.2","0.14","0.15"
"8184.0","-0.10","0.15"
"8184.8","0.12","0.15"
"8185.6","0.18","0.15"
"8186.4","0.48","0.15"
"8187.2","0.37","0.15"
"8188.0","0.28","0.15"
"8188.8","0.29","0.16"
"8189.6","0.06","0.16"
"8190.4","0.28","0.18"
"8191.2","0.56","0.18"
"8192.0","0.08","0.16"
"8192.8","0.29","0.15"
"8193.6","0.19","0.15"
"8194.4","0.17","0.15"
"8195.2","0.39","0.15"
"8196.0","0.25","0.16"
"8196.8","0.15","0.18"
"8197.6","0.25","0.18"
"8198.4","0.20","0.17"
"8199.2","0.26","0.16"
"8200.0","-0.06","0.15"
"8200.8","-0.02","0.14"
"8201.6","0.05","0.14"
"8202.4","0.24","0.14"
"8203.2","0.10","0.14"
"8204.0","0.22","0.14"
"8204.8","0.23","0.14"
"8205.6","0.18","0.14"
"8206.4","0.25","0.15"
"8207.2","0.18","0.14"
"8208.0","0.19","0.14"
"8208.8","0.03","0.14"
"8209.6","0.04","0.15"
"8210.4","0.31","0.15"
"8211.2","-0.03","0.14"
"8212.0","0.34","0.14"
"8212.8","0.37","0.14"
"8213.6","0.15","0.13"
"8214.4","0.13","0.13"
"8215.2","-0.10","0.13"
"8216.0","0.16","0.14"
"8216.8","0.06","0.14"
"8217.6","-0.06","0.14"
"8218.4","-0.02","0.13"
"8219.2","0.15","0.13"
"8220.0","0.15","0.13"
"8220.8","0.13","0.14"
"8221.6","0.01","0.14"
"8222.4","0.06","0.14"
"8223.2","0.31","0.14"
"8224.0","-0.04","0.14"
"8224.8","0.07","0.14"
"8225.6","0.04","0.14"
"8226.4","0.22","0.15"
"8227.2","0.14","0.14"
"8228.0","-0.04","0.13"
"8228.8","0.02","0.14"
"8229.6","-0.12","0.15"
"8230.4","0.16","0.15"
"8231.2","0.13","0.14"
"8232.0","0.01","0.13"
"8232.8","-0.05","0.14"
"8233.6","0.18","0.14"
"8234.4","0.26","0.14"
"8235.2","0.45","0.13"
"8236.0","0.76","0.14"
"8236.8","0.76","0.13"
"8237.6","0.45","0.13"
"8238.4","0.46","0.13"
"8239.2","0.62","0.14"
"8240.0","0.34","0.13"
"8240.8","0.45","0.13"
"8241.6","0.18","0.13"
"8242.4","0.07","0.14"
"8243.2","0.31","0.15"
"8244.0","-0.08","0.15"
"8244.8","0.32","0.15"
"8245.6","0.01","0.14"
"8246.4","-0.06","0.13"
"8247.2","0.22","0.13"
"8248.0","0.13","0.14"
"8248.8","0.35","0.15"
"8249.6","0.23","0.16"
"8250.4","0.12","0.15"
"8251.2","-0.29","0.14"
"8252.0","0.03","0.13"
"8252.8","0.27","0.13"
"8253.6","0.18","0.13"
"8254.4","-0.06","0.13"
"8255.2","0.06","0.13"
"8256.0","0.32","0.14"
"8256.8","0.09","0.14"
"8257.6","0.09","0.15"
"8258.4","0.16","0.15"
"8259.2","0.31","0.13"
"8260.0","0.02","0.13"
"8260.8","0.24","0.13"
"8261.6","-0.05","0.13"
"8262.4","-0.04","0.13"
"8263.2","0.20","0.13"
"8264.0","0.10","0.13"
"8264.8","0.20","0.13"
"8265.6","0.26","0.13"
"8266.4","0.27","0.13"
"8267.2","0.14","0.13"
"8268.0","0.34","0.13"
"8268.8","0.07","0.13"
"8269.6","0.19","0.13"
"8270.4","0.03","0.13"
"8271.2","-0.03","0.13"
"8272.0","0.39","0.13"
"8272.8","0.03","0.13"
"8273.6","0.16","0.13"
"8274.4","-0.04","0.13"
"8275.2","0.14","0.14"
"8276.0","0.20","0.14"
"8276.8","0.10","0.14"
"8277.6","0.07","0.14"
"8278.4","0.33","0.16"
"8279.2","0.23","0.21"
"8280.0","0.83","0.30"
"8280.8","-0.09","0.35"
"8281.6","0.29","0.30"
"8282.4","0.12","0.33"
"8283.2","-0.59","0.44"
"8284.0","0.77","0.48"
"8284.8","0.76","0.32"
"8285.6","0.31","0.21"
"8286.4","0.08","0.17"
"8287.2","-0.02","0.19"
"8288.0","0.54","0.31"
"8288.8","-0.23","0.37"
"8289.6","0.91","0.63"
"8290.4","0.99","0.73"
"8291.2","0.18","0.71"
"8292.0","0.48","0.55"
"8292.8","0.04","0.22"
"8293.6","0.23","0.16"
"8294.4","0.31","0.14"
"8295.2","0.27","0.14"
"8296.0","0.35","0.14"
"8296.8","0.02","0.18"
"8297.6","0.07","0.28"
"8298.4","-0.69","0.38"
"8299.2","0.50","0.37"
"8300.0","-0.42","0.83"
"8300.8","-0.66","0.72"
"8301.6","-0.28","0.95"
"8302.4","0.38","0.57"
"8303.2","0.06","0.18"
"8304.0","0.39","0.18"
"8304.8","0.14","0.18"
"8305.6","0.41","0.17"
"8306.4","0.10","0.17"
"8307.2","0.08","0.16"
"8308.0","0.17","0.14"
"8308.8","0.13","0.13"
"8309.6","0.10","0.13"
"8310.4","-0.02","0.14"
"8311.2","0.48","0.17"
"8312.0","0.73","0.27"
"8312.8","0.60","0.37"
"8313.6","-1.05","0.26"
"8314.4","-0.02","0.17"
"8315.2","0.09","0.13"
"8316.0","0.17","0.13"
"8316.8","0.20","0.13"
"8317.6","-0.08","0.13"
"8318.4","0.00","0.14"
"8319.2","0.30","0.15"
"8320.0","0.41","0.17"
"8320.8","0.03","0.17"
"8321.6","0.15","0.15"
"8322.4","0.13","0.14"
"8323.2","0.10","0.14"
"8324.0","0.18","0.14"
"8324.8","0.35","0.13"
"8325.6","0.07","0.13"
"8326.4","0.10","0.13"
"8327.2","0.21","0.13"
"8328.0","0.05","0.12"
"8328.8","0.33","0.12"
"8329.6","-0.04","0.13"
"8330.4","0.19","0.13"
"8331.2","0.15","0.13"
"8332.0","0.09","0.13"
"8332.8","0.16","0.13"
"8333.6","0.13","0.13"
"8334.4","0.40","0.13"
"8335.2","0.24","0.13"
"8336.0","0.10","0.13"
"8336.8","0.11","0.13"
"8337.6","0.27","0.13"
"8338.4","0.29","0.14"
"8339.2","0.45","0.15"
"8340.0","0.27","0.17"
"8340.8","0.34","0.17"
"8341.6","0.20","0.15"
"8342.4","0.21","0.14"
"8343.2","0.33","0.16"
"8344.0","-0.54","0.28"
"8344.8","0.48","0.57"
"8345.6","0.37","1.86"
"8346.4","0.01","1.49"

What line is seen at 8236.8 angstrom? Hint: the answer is H-gamma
